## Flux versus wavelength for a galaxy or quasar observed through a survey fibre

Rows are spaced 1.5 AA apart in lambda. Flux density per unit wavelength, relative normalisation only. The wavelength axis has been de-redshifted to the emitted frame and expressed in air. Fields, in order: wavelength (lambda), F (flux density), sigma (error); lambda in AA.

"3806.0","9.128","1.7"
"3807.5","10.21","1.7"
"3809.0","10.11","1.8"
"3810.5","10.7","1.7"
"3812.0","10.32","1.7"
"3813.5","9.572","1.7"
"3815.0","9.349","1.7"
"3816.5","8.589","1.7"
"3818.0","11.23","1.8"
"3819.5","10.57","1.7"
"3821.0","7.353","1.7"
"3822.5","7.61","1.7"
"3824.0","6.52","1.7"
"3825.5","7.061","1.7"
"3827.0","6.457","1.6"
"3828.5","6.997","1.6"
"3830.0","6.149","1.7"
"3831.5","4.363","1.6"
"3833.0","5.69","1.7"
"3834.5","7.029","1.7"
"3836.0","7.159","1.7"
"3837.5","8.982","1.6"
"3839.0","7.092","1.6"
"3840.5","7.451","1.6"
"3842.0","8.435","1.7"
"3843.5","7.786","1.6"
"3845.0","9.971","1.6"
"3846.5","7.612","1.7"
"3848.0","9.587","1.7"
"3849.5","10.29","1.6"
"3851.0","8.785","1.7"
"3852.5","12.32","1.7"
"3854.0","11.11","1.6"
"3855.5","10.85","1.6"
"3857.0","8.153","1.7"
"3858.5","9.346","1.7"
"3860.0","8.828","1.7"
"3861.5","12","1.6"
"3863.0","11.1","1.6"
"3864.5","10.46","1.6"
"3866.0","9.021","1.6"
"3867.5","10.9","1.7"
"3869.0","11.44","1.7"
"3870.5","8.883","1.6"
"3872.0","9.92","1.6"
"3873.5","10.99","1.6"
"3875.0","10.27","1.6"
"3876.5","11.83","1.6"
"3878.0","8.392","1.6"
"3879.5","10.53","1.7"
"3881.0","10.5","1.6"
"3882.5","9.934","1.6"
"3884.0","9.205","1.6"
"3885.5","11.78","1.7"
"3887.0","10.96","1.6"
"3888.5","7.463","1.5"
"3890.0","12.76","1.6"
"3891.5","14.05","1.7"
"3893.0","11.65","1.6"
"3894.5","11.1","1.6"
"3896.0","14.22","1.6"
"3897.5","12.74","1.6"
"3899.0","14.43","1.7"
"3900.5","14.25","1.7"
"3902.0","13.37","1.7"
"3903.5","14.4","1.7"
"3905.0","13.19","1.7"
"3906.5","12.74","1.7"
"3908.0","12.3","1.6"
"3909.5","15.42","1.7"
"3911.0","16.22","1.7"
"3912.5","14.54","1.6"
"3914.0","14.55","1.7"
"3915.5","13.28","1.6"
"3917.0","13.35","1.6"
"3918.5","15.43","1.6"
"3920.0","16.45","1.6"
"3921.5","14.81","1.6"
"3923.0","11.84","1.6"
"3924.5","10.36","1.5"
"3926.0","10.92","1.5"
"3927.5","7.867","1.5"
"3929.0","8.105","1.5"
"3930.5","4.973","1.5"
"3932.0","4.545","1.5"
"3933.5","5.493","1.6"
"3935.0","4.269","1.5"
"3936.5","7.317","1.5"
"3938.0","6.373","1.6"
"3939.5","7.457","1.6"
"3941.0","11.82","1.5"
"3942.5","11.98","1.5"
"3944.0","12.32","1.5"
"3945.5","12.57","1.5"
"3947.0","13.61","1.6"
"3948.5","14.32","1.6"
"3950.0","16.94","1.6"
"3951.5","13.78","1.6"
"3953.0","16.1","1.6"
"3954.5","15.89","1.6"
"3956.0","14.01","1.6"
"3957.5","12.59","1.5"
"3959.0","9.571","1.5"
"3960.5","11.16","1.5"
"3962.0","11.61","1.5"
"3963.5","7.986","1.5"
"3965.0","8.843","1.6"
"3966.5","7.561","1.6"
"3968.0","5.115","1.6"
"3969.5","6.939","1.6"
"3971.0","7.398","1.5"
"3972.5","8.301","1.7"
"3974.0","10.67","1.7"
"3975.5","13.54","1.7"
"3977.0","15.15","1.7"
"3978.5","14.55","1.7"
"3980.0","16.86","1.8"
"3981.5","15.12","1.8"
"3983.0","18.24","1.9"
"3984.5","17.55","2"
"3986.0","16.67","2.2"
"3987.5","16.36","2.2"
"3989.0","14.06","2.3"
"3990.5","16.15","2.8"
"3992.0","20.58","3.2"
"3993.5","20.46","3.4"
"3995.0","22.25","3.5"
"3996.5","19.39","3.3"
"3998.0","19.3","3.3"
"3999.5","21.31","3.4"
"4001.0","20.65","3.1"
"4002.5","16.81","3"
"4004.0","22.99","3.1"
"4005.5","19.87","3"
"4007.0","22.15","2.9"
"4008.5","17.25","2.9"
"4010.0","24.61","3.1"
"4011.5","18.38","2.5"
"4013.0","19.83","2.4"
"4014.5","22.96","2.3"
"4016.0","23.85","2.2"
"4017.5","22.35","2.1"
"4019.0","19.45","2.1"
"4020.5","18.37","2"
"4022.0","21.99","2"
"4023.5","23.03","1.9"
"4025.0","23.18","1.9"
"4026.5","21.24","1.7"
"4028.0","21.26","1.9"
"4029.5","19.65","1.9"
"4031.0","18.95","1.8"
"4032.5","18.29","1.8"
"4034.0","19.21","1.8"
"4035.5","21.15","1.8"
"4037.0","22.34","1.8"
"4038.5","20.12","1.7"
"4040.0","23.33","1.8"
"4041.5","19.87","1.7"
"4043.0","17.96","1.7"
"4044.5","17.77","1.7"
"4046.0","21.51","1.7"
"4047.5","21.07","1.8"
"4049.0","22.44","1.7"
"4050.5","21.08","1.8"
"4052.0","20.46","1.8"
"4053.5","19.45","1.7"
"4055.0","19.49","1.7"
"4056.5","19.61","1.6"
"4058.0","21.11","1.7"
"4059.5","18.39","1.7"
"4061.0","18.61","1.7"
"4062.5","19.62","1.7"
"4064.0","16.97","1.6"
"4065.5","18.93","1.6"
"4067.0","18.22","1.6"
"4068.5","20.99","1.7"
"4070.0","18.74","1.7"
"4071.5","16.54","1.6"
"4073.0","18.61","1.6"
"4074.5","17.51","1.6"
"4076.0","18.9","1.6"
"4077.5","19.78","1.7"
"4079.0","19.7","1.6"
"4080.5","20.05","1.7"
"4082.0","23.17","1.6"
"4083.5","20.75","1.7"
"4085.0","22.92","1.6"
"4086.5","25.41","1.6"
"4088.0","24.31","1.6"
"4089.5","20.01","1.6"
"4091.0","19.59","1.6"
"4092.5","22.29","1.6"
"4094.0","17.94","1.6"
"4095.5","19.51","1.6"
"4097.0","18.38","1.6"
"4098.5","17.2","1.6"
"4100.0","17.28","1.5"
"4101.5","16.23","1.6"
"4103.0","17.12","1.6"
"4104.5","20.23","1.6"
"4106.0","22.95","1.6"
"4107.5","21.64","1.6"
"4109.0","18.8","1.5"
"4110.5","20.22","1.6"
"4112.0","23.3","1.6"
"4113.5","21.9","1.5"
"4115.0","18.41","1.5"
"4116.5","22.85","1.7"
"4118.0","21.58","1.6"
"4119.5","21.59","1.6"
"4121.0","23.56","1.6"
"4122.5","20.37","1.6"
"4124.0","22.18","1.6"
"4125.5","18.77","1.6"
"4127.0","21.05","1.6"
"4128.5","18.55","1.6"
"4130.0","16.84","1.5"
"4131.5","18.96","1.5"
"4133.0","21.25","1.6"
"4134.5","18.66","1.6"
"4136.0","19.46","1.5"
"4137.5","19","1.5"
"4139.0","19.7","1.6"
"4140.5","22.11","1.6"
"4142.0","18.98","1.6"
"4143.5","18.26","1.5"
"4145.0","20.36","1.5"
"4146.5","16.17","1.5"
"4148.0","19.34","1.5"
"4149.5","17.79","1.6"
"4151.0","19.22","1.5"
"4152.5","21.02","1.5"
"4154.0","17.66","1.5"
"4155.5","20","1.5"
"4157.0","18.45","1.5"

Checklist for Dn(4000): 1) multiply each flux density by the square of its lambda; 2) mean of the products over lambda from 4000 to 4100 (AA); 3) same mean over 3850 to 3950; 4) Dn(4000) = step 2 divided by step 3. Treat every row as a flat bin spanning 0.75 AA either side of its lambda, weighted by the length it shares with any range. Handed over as 1.9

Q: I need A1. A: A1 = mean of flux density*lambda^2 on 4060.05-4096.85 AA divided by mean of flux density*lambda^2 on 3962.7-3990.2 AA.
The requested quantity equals 1.70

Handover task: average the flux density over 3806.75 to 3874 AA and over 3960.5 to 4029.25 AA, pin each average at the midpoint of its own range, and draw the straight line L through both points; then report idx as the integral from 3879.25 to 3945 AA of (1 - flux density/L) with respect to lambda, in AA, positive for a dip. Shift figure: 6.2 AA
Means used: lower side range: 8.98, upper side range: 17.1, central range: 11.4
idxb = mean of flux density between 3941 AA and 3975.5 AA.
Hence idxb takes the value 11.4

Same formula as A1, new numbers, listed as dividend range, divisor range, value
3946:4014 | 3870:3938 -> 1.42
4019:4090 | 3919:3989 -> 1.85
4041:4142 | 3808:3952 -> 2.14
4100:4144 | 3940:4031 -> 1.32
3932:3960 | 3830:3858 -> 1.41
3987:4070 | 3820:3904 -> 2.24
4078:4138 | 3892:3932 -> 1.78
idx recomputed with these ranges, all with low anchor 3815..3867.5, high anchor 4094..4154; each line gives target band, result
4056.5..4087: -3.5 AA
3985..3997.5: -3.2 AA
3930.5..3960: 4.3 AA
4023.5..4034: -3.0 AA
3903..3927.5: -4.3 AA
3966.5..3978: 3.5 AA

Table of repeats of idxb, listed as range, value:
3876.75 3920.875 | 12.7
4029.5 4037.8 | 20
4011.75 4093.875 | 20.4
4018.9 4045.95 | 20.4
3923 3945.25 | 8.35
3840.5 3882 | 9.93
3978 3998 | 17.7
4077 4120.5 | 20.5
